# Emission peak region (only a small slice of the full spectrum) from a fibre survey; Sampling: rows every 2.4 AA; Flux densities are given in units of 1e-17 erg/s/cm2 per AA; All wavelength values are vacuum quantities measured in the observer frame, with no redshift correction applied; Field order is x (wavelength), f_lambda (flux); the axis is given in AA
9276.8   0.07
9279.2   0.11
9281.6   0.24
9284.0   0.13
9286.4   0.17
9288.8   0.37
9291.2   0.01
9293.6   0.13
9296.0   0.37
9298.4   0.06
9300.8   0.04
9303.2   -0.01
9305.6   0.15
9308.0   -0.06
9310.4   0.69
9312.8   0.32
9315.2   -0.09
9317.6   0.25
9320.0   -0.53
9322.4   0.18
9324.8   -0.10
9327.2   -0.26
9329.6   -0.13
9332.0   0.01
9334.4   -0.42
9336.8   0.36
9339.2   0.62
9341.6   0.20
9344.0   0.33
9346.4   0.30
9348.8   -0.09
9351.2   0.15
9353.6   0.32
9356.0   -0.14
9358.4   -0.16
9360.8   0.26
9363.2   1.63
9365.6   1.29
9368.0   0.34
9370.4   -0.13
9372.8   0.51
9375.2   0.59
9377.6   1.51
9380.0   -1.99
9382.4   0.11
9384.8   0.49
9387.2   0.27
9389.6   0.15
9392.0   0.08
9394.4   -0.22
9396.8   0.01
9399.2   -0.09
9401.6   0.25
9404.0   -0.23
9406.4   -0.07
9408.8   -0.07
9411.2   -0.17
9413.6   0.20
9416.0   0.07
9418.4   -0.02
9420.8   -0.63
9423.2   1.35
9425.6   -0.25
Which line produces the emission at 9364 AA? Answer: H-beta 4861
